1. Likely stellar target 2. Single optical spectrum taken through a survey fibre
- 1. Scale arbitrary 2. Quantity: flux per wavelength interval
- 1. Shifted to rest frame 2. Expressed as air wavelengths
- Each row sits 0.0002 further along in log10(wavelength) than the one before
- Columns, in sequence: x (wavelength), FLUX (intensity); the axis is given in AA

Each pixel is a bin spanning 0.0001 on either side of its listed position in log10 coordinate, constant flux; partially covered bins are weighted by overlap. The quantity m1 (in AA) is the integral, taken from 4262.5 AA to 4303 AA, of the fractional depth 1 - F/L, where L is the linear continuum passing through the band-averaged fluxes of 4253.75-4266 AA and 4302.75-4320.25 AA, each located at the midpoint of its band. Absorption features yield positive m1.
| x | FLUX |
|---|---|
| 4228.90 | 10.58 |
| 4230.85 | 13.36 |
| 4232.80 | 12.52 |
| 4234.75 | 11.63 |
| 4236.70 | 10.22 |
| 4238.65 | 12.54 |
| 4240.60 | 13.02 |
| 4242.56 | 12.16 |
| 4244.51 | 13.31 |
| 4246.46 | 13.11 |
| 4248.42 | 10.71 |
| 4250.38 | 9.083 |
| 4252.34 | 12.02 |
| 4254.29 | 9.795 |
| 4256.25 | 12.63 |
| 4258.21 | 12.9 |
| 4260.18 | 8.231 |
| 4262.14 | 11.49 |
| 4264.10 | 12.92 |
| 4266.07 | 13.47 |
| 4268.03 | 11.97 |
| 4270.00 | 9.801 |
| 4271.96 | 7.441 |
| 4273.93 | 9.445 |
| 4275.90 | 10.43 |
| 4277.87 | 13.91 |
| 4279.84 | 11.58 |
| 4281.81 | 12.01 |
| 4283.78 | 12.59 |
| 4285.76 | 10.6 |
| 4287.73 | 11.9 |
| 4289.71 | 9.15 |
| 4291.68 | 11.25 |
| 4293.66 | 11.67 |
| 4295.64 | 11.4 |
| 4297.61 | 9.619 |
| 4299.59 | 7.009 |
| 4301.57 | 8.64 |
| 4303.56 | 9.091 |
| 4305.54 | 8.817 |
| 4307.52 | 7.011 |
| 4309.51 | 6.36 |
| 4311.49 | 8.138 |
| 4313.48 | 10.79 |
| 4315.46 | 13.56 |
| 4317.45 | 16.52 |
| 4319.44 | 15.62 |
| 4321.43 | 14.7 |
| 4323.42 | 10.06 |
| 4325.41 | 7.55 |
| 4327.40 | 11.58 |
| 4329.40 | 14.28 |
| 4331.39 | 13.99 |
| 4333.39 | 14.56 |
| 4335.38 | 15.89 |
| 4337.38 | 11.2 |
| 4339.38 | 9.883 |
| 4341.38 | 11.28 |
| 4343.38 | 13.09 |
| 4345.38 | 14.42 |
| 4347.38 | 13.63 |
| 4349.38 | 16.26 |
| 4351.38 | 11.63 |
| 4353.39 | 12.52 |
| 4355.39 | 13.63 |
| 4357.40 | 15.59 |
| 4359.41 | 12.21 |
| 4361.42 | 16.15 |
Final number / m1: 1.1 AA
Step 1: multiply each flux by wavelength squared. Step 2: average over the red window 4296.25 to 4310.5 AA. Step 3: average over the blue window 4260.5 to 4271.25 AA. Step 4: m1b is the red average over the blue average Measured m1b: 0.72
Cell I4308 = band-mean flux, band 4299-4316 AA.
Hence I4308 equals 8.74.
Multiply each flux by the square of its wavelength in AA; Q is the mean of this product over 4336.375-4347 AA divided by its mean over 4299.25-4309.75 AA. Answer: 1.54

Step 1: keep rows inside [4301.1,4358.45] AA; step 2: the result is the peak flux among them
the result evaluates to 16.52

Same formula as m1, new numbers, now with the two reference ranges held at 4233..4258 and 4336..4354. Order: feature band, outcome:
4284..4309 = 5.2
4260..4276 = 1.7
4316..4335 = -1.2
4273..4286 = 0.6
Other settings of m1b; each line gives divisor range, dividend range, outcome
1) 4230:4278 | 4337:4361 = 1.19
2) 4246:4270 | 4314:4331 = 1.17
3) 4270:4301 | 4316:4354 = 1.26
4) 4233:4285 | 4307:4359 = 1.13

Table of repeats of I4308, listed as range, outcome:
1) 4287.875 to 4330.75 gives 10.7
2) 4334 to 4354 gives 13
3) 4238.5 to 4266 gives 11.7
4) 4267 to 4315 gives 10.1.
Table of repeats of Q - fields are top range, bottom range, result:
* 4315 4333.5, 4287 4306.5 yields 1.36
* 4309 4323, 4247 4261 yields 1.17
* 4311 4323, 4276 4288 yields 1.13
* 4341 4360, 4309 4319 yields 1.19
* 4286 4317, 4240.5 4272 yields 0.87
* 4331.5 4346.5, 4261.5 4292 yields 1.19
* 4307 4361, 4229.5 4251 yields 1.09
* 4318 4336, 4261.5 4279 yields 1.21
